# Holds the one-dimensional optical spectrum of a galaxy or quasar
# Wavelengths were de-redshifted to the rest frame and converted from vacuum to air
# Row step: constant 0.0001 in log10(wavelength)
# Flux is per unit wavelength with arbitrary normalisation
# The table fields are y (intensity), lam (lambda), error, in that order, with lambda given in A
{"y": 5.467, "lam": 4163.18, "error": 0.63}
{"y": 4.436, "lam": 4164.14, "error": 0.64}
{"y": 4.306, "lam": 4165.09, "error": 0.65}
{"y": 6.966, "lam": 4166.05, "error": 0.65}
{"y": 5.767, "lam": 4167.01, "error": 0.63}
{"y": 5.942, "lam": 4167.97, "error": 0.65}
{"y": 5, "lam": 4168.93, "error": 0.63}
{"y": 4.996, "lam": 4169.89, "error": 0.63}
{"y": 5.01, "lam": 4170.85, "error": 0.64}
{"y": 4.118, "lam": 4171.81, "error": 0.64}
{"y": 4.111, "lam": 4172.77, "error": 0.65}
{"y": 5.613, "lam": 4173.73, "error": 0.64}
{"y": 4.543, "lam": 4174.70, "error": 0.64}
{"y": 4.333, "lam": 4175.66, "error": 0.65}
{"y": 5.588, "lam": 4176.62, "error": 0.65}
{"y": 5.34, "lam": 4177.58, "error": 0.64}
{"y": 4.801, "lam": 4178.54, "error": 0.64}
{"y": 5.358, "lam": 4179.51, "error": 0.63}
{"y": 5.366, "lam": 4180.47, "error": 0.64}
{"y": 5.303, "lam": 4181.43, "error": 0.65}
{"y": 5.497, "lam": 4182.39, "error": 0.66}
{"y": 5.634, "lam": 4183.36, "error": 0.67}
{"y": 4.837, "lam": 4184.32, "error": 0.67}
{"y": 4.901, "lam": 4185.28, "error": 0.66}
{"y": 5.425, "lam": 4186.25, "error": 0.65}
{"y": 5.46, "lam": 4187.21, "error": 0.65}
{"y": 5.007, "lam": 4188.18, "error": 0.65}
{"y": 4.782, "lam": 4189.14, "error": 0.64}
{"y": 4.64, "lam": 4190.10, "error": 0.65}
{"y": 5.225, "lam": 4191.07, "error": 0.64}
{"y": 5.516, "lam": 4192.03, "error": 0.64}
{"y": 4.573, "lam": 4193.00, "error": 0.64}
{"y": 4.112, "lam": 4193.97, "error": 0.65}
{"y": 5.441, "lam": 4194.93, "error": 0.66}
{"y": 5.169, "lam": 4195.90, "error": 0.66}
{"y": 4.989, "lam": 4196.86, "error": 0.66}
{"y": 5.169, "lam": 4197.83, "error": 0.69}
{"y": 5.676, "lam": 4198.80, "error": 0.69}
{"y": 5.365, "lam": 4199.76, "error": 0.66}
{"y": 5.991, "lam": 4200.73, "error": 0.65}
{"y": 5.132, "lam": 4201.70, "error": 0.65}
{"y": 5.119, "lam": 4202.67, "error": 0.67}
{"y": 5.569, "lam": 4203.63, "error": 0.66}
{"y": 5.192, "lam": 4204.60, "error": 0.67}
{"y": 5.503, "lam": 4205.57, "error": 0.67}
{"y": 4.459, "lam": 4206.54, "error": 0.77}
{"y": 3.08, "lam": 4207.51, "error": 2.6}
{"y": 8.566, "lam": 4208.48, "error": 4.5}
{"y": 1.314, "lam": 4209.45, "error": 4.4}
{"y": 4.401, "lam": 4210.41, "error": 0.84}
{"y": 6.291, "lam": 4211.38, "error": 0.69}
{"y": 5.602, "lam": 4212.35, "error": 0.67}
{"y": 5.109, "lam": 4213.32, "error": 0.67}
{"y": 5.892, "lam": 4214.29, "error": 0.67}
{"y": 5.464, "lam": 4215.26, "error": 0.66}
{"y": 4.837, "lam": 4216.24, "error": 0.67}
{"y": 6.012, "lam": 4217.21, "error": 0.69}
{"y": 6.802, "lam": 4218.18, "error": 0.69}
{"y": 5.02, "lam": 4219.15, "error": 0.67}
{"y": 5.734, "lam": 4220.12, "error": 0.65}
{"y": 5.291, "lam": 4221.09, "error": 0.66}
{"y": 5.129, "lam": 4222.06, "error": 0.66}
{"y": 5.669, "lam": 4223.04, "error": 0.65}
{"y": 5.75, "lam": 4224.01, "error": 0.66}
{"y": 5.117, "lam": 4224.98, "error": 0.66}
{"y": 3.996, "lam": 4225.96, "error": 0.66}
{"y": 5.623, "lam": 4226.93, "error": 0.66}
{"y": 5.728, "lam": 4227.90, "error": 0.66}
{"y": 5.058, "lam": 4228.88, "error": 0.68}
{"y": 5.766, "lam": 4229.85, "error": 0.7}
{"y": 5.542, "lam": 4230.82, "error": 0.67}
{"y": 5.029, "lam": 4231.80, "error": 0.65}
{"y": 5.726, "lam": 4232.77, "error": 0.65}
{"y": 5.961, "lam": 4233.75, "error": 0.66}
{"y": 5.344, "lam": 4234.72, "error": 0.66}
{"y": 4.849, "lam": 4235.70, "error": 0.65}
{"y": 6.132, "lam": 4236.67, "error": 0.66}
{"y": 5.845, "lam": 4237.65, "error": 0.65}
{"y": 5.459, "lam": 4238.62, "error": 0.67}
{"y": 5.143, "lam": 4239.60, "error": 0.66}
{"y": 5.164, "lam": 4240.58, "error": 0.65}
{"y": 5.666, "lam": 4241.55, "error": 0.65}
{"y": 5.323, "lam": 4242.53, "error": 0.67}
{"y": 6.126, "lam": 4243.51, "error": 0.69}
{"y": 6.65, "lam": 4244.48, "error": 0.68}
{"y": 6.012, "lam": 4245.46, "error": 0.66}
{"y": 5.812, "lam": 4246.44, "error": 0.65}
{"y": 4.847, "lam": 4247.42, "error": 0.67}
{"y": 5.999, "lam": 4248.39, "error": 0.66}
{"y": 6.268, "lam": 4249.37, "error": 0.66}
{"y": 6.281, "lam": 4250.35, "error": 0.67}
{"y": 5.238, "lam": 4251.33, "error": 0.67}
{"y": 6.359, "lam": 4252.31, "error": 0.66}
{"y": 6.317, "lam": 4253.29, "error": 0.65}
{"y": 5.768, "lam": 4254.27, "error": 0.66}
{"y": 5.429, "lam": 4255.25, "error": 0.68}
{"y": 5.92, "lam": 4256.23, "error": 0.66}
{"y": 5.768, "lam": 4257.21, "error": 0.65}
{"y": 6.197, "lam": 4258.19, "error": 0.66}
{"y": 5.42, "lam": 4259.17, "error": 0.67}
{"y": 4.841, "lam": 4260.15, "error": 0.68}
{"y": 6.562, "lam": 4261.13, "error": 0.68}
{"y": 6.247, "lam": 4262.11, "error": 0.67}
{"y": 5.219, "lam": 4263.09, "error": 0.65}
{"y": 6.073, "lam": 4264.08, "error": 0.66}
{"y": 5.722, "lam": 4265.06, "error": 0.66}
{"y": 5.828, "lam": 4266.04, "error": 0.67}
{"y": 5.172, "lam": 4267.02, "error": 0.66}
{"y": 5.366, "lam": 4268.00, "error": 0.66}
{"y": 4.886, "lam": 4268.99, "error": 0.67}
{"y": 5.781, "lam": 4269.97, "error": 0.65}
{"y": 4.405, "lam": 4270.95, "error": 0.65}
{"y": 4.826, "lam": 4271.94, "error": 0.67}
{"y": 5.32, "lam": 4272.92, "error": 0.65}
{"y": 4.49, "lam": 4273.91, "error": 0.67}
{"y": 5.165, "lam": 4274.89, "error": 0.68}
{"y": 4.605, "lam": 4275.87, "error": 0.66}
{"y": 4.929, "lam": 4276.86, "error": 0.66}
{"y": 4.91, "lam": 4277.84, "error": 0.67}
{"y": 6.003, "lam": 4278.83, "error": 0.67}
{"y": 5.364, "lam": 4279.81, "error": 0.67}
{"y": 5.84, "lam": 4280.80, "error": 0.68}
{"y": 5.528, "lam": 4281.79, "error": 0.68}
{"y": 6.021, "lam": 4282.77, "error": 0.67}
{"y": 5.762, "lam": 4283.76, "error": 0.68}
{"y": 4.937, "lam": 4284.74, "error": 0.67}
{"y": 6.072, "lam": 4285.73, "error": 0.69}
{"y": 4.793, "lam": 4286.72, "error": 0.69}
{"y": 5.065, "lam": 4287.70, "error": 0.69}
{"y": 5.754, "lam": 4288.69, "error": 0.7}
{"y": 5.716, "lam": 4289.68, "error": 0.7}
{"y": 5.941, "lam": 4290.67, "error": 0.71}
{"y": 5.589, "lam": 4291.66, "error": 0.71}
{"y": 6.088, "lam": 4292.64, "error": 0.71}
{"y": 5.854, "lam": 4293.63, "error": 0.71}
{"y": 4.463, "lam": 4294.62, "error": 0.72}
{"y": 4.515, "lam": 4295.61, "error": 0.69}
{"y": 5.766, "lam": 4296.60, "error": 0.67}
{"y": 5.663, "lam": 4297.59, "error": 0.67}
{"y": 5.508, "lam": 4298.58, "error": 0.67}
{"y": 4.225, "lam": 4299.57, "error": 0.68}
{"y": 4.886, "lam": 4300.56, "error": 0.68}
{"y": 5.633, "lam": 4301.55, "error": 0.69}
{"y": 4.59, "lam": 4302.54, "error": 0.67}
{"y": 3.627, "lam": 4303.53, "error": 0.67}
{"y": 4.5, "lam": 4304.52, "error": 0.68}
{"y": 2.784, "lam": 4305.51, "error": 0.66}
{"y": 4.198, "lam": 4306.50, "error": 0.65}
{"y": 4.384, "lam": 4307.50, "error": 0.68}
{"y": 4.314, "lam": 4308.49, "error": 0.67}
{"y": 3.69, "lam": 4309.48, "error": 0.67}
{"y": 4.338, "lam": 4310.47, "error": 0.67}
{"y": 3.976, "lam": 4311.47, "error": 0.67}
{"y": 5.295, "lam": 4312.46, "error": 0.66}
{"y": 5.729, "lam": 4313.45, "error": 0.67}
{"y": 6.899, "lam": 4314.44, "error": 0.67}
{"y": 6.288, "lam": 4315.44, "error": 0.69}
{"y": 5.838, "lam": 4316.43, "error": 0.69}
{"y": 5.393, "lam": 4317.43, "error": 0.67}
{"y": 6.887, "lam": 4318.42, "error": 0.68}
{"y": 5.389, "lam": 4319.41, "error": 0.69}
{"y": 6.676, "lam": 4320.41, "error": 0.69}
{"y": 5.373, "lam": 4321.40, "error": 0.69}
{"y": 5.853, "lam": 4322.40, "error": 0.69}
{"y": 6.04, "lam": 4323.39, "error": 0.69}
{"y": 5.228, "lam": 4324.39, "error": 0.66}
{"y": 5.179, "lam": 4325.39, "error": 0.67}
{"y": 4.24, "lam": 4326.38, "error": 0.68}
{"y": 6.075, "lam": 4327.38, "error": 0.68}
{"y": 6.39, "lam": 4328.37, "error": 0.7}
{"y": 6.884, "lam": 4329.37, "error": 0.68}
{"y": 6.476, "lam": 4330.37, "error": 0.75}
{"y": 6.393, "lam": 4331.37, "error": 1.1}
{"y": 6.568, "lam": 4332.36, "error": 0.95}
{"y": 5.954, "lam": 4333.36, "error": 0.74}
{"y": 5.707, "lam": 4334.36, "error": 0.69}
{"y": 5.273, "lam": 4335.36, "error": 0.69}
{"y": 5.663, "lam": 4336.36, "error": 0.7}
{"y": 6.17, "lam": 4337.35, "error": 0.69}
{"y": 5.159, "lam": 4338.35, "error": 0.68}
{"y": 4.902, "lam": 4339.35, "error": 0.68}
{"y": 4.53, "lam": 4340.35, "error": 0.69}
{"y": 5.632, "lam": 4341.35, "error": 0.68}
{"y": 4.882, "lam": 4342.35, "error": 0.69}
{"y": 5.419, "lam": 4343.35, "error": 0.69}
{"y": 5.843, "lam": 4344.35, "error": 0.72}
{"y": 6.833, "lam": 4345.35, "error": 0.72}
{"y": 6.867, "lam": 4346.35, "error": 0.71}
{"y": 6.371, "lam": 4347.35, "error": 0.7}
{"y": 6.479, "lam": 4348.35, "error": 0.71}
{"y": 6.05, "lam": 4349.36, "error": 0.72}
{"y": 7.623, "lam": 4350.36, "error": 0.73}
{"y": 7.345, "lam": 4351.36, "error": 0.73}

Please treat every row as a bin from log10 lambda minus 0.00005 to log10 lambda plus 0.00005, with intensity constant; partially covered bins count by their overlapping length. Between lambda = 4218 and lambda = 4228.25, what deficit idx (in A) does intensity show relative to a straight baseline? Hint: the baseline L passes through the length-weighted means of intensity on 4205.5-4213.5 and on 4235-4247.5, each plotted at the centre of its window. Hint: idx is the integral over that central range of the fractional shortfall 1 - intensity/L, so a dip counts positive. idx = -0.4 A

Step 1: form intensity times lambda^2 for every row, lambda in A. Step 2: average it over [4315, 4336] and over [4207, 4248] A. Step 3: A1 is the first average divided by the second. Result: 1.1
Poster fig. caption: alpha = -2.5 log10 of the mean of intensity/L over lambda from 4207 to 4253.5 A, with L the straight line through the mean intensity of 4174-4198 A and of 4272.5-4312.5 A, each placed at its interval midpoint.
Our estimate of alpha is -0.09 mag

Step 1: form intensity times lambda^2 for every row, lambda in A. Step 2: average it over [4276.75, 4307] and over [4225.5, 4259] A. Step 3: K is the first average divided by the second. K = 0.94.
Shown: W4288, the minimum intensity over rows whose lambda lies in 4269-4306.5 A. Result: 2.784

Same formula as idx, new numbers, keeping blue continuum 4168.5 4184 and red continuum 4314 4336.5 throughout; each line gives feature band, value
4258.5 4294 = 1.22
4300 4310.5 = 2.81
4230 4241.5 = -0.19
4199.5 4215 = 0.18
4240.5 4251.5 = -0.73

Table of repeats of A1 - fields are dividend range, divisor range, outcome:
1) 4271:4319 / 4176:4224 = 1.03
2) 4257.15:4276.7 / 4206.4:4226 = 1.05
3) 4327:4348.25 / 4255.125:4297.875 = 1.12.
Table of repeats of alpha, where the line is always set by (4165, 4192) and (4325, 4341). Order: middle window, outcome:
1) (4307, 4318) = 0.11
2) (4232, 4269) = -0.06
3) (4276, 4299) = 0.02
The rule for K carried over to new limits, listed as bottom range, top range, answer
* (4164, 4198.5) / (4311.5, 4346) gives 1.21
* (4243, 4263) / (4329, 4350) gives 1.04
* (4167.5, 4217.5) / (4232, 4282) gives 1.12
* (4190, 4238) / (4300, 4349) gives 1.09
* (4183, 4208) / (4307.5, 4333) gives 1.18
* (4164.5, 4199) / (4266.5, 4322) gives 1.07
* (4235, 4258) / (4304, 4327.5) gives 0.93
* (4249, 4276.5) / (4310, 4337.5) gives 1.07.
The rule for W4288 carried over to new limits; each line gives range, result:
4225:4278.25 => 3.996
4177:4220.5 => 1.314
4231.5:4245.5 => 4.849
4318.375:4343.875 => 4.24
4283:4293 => 4.793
